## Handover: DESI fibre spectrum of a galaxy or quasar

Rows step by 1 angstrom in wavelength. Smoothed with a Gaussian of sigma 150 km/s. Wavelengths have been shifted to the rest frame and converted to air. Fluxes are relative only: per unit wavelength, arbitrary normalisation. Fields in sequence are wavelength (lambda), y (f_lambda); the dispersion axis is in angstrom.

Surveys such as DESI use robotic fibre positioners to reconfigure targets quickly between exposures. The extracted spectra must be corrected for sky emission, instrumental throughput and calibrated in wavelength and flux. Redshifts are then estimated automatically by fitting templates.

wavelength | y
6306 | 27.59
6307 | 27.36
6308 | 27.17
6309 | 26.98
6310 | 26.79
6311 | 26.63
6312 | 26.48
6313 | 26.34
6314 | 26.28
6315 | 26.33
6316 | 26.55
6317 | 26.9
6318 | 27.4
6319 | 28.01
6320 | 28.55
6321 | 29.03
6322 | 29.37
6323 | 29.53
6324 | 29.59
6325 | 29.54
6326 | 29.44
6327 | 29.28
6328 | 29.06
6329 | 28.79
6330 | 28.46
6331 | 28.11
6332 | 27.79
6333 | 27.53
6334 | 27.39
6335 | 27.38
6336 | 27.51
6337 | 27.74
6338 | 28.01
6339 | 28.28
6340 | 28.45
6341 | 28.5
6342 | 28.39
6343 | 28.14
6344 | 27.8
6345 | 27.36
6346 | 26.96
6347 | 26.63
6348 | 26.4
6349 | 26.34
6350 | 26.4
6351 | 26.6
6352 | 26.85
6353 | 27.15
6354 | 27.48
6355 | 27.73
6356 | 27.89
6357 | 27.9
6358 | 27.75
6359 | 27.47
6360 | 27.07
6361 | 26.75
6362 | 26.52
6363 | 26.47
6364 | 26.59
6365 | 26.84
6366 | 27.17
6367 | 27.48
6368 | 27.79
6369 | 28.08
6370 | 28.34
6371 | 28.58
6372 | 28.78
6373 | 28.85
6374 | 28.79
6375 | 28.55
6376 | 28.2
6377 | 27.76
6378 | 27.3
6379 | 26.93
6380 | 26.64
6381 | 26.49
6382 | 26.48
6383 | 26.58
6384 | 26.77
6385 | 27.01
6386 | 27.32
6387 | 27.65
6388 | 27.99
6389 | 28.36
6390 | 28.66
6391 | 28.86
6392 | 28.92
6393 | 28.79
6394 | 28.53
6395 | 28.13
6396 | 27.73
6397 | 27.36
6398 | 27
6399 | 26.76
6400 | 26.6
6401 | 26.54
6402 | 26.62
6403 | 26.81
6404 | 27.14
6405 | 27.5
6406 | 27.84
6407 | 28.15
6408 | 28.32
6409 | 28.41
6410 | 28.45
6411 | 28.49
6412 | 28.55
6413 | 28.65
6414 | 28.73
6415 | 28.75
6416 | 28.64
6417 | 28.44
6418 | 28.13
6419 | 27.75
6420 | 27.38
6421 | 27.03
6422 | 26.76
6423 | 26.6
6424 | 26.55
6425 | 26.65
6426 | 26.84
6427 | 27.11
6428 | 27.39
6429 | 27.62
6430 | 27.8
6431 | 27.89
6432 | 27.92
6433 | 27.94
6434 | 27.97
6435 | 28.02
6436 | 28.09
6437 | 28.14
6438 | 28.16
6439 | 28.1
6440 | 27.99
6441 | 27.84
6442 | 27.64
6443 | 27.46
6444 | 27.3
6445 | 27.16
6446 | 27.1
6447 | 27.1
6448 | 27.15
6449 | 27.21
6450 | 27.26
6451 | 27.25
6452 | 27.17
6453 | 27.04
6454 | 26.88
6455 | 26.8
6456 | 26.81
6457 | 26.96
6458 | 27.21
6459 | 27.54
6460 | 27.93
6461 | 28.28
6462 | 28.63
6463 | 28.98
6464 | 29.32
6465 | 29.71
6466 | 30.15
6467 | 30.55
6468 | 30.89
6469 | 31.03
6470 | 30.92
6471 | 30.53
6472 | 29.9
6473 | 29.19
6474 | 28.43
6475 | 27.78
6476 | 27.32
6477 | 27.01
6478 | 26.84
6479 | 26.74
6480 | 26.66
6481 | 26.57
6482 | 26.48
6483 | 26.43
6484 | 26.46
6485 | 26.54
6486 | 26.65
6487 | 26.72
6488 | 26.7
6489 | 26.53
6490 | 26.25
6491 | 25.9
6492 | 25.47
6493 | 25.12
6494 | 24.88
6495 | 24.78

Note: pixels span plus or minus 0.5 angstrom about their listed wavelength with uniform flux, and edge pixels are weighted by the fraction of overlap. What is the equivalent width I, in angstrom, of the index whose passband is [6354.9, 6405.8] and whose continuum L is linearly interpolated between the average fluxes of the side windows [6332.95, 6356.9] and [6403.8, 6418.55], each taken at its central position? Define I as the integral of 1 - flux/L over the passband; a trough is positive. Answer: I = 0.7 angstrom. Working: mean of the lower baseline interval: 27.5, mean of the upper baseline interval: 28.3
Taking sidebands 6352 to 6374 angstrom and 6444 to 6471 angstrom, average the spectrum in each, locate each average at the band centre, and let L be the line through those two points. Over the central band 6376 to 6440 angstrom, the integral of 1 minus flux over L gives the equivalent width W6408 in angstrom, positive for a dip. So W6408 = 0.5 angstrom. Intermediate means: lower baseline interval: 27.6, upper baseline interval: 28.2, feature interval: 27.7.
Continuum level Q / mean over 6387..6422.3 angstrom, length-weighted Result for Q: 27.9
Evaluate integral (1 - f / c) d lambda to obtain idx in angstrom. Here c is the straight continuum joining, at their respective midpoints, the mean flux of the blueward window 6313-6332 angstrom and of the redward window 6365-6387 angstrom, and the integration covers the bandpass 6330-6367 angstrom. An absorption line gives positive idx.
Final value 0.7 angstrom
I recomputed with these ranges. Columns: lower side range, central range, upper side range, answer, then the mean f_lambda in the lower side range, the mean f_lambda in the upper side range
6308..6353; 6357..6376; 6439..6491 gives 0.03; 27.7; 27.8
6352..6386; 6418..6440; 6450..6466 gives 0.13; 27.4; 27.8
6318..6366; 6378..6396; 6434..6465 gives 0.06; 27.8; 27.7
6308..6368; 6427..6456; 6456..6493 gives 0.28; 27.6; 27.9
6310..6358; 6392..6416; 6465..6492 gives -0.04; 27.7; 27.9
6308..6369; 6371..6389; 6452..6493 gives 0.04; 27.6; 27.8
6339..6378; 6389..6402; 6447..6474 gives 0.04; 27.6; 28.5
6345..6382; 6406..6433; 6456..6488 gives -0.04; 27.4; 28.2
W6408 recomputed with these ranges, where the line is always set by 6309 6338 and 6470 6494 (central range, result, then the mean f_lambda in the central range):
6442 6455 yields 0.04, 27.2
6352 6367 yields 0.28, 27.2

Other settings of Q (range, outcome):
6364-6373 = 27.9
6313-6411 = 27.7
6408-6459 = 27.6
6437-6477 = 28.2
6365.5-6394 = 27.8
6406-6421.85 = 28.2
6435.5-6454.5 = 27.5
